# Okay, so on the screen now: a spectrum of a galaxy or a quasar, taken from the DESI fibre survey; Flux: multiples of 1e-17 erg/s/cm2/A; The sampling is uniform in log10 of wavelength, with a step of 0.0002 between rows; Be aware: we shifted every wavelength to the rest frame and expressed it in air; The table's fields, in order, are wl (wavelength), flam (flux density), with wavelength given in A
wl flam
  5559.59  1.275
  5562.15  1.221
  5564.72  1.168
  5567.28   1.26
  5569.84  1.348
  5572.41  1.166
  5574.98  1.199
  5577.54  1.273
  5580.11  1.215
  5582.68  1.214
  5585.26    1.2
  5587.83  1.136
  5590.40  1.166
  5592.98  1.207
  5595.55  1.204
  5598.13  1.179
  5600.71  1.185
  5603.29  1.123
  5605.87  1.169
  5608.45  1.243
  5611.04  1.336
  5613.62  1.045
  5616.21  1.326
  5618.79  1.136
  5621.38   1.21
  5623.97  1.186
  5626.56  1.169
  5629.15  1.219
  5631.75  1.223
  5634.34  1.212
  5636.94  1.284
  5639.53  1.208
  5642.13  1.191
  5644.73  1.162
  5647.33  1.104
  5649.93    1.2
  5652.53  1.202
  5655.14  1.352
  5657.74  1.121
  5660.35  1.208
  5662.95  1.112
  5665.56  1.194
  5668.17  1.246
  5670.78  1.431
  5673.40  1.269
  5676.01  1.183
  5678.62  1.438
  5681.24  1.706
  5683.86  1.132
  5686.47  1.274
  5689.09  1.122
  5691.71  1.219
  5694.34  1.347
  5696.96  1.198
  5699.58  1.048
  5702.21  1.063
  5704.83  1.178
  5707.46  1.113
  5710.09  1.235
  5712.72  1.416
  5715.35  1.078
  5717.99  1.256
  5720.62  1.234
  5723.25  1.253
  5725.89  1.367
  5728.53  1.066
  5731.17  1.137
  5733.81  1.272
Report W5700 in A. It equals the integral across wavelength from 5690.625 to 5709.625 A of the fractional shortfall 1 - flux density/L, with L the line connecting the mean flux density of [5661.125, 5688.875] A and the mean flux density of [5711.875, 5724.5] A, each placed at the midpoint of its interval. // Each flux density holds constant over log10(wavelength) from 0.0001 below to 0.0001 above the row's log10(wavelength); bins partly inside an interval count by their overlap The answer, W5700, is 1.40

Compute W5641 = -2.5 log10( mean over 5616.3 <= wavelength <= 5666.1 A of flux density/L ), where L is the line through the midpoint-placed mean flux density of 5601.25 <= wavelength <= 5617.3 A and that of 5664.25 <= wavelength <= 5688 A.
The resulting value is 0.053 mag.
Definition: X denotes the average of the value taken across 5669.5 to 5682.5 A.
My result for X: 1.4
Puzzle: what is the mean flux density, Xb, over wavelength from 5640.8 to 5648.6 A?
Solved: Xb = 1.15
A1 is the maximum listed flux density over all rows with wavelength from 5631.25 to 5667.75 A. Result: 1.352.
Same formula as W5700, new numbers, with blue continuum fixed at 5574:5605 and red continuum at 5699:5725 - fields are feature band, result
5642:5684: -2.2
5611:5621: 0.0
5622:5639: -0.3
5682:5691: -0.1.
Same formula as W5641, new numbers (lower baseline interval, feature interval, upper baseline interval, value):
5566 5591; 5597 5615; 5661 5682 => 0.06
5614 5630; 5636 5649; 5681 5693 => 0.03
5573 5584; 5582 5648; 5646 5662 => 0.01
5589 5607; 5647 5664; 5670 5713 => 0.03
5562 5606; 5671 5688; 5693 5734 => -0.12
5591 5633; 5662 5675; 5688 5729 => -0.05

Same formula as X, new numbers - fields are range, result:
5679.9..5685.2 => 1.42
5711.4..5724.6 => 1.25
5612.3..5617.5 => 1.19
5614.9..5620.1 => 1.23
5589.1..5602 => 1.19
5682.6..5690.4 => 1.18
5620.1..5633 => 1.2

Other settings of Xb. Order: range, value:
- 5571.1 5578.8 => 1.21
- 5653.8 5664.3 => 1.2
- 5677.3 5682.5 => 1.57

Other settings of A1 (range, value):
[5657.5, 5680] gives 1.438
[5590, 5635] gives 1.336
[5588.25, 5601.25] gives 1.207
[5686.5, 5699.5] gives 1.347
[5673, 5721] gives 1.706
